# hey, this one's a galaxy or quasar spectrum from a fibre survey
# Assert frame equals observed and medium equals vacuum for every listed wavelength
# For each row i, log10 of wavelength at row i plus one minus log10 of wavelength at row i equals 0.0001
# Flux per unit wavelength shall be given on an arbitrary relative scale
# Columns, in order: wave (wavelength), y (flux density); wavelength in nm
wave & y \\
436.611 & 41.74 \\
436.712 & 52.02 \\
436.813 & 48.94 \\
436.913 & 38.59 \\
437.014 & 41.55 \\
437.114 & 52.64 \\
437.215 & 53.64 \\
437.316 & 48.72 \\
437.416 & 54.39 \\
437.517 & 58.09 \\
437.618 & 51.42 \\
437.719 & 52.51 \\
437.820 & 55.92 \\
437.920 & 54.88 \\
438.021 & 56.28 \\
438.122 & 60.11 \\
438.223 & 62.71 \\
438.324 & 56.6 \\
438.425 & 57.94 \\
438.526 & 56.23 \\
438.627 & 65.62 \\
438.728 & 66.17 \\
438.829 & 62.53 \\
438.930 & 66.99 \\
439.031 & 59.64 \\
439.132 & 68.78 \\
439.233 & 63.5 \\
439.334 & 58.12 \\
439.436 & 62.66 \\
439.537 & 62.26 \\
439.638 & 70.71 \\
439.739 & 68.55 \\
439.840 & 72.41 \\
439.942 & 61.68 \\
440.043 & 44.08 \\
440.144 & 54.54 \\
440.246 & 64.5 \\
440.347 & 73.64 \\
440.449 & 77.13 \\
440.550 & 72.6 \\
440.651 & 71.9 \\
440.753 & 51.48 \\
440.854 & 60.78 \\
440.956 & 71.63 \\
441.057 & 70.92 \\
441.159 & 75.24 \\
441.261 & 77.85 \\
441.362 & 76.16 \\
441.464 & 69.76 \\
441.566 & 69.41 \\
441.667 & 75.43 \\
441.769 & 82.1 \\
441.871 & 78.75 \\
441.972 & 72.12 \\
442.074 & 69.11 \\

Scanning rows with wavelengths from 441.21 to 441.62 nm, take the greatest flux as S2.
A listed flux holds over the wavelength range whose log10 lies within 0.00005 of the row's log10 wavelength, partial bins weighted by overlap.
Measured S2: 77.85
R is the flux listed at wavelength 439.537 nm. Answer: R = 62.26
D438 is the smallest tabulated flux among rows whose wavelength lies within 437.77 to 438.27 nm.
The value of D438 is 54.88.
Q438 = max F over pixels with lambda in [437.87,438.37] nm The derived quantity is 62.71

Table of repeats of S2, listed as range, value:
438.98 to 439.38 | 68.78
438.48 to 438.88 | 66.17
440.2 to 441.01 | 77.13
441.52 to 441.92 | 82.1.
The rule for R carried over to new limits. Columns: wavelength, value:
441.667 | 75.43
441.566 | 69.41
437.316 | 48.72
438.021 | 56.28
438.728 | 66.17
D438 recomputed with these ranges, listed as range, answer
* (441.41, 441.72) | 69.41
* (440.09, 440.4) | 54.54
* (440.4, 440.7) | 71.9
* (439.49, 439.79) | 62.26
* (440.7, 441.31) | 51.48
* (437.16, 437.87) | 48.72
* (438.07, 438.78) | 56.23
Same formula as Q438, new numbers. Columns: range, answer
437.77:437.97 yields 55.92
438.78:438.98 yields 66.99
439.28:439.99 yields 72.41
